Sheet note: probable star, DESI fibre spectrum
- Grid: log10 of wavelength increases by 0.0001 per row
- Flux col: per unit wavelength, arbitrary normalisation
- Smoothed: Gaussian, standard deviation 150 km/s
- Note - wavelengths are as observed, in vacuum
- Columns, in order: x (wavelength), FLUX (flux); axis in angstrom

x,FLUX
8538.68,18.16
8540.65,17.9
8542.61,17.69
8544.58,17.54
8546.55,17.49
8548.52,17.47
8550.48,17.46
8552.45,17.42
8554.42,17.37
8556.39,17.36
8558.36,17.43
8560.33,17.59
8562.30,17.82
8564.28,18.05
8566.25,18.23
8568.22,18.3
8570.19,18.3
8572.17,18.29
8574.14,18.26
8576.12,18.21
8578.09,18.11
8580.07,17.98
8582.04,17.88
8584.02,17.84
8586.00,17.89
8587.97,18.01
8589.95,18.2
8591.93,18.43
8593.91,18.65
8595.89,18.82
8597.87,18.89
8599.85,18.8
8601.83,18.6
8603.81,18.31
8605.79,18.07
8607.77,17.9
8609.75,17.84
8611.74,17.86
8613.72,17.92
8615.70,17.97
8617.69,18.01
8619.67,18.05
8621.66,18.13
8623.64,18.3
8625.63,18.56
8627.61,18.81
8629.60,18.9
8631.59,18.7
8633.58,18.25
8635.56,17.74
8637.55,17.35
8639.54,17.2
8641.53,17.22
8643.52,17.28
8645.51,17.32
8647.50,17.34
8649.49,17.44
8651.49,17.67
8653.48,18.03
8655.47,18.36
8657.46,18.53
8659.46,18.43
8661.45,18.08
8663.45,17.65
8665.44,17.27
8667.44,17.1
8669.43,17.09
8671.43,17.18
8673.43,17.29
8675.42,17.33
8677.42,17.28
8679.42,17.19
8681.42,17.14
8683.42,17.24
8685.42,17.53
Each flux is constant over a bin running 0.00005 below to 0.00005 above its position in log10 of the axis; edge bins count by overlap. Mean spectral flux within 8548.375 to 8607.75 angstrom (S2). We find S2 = 18.1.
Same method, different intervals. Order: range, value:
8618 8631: 18.4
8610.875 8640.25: 18.1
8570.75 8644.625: 18.1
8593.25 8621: 18.3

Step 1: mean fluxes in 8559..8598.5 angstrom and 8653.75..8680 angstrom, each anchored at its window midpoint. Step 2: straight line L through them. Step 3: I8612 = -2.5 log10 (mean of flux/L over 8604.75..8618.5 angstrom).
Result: 0.002 mag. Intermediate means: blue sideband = 18.2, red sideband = 17.6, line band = 17.9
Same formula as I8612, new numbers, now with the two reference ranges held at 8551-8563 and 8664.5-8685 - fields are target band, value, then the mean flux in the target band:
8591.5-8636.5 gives -0.059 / 18.3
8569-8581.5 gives -0.045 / 18.2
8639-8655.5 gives -0.014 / 17.5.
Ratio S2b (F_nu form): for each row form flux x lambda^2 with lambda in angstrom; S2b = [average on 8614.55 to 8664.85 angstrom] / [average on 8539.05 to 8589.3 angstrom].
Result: 1.02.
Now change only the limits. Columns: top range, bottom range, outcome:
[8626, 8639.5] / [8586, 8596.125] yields 1.00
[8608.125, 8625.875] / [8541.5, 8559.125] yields 1.05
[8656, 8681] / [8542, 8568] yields 1.02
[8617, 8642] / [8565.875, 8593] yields 1.01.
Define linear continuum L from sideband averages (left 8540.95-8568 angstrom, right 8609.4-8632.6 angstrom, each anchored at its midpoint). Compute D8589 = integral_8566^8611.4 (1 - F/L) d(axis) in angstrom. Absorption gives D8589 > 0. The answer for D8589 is -0.7 angstrom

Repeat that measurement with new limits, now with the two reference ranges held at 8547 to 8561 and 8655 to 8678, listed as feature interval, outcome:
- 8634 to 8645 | 0.1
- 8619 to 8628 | -0.4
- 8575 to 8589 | -0.4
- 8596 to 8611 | -0.7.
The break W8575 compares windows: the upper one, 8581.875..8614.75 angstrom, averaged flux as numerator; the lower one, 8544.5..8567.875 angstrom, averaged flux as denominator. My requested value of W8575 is 1.03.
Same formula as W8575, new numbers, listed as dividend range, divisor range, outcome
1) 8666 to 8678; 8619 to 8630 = 0.93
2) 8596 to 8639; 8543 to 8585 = 1.02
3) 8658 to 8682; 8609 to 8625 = 0.97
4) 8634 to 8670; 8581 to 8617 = 0.97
